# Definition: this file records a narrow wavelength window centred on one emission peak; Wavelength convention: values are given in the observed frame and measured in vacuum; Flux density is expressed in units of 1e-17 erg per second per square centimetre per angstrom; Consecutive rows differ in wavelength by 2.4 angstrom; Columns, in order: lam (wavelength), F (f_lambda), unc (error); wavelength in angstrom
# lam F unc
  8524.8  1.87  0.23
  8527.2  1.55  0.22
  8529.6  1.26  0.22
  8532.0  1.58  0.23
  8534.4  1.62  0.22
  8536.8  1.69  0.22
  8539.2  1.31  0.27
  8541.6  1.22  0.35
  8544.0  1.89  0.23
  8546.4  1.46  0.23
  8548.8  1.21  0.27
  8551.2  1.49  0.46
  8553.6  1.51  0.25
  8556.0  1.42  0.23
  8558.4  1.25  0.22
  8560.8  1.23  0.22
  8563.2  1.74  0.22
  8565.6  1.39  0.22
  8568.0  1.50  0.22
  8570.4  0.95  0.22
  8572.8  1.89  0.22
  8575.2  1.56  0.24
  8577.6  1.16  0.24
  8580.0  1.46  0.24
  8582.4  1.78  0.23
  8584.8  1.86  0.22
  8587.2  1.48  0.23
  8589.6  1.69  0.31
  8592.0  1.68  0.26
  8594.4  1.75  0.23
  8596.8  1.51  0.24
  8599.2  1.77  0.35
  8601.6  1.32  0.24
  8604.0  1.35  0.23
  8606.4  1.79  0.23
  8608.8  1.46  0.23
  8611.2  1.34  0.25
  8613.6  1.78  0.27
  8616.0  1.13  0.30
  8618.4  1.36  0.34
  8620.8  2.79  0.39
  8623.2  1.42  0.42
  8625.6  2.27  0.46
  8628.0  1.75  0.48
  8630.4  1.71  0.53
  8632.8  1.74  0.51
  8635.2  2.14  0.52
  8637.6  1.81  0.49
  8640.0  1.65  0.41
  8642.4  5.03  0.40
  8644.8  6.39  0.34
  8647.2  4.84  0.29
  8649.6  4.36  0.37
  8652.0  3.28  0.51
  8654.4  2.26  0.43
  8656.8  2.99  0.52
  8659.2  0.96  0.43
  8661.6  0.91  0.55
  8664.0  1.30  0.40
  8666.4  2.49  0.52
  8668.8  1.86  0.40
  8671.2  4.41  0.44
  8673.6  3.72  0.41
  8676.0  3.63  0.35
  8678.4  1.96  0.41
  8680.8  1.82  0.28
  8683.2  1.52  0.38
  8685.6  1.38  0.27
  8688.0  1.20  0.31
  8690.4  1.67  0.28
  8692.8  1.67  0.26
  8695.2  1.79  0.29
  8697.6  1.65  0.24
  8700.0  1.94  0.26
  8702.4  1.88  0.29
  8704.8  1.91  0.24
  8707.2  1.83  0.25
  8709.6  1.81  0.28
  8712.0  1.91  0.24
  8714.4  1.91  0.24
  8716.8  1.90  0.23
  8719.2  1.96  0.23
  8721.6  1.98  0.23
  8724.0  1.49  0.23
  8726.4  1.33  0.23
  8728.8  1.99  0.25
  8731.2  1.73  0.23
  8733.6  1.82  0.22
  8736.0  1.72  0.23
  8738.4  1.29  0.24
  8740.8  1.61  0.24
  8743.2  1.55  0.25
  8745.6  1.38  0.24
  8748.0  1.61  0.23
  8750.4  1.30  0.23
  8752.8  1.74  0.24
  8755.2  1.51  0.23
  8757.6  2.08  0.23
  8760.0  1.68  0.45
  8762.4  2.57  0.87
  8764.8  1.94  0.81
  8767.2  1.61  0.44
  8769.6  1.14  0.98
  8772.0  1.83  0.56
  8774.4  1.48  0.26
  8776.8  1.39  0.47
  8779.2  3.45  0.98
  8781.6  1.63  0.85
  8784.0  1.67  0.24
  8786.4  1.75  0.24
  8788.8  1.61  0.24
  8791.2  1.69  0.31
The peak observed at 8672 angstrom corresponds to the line [N II]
